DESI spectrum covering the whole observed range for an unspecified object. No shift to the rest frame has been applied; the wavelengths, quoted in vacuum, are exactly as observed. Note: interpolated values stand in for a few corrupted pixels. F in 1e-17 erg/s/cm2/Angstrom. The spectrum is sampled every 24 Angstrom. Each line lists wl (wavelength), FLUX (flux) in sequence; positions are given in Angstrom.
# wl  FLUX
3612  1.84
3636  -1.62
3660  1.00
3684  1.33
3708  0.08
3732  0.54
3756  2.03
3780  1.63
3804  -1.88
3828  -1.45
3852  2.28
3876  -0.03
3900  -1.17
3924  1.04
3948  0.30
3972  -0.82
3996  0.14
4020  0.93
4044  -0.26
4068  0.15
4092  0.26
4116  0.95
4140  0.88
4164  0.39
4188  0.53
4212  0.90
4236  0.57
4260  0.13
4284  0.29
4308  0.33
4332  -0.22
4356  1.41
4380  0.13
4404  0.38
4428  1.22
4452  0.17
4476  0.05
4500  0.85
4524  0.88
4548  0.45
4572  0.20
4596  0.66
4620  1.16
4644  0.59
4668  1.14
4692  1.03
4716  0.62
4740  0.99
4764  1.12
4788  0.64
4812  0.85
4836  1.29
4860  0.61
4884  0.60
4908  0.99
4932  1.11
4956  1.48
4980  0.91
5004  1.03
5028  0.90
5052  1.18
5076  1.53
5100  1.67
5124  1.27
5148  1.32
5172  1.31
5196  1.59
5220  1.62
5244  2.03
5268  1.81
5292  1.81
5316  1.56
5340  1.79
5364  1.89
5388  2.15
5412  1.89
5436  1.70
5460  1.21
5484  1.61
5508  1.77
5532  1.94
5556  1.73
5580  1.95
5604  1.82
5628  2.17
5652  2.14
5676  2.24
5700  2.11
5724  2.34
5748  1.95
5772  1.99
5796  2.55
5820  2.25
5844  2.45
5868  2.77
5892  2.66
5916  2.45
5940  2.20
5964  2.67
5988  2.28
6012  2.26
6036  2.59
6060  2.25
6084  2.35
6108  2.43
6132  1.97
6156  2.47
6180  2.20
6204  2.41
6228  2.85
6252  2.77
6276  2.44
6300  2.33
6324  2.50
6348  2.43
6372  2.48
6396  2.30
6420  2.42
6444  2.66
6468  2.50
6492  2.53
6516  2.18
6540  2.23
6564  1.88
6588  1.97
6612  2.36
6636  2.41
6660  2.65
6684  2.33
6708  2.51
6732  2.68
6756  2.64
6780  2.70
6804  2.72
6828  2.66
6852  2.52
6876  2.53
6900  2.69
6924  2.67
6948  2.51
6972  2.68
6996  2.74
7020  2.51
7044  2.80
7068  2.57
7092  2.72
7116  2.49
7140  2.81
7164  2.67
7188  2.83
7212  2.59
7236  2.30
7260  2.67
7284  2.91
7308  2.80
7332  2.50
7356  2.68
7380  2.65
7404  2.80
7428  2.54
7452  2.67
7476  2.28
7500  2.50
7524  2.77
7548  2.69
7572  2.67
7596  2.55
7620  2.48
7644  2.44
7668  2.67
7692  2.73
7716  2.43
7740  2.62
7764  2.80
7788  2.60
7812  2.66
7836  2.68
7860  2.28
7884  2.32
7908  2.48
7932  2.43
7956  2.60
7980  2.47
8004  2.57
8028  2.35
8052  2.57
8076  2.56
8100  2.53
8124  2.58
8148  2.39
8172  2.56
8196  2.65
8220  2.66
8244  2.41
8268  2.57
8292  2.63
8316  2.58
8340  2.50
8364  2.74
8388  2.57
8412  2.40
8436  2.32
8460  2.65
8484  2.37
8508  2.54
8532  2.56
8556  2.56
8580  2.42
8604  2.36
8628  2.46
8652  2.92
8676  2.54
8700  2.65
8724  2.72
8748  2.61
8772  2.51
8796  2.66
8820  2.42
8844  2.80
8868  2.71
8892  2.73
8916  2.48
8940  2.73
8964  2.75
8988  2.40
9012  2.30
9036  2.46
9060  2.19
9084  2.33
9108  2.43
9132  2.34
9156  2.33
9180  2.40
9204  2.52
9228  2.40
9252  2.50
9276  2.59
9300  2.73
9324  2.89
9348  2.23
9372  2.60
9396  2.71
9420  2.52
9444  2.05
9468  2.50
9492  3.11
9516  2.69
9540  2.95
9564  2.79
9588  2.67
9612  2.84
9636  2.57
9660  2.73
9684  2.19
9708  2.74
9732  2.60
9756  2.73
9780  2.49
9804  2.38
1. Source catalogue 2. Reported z 0.269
